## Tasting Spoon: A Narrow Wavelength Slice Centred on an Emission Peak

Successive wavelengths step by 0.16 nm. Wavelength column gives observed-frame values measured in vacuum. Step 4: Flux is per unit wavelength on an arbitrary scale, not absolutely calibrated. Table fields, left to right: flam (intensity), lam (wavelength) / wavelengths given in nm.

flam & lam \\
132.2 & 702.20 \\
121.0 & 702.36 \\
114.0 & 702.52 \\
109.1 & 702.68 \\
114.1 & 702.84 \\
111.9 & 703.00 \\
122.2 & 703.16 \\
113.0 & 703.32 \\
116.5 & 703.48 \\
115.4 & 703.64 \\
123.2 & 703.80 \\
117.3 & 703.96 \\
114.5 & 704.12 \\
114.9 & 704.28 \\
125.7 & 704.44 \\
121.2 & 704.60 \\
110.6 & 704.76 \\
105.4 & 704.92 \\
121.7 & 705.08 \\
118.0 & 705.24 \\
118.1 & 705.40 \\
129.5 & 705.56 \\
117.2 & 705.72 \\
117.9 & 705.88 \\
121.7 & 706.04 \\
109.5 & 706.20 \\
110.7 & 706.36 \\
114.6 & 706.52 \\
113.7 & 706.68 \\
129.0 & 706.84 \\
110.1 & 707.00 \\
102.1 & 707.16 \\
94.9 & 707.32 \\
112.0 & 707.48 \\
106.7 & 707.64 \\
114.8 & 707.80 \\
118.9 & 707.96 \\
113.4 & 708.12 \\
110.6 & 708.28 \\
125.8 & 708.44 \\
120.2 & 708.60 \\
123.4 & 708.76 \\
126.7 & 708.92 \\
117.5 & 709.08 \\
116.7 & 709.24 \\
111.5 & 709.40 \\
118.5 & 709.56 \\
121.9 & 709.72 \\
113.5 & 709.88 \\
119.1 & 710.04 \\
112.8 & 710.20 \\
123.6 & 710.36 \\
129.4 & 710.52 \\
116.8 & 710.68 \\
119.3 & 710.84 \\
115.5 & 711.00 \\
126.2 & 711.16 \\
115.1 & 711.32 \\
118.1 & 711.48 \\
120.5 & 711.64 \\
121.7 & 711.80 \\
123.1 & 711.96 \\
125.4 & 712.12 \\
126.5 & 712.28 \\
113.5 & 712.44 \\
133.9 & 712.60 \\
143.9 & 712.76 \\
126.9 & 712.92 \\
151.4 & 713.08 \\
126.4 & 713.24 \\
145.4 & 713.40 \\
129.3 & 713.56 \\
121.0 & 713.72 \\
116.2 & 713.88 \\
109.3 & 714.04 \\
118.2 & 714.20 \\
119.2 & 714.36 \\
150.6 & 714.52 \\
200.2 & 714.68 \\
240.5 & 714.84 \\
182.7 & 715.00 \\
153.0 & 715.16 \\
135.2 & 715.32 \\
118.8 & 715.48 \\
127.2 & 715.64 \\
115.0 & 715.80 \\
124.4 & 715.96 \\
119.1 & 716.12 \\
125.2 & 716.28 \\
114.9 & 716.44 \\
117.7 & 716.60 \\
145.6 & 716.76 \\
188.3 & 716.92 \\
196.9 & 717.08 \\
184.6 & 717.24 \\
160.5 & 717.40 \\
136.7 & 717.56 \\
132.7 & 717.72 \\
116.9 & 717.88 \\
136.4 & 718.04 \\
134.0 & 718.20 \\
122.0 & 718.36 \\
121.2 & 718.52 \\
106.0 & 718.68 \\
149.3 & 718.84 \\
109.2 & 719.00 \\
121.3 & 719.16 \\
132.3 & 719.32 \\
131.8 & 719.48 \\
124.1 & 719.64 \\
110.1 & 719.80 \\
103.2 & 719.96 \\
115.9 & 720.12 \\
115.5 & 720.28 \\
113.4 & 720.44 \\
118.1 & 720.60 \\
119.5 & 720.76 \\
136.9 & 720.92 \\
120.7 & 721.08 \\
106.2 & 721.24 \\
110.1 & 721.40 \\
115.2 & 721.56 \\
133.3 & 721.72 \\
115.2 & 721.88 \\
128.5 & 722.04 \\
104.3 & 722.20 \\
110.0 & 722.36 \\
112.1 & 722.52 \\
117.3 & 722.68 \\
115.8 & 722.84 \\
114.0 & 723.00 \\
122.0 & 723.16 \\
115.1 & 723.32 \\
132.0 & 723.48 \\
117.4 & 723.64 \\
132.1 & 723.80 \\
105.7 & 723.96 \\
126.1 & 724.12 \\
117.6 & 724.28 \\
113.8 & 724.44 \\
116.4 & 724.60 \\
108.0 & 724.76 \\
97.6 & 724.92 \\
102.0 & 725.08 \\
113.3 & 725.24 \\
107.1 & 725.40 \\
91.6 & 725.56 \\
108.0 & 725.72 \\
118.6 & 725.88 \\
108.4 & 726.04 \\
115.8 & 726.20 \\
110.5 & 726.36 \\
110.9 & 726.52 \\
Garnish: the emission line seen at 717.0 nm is [N II] 6583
